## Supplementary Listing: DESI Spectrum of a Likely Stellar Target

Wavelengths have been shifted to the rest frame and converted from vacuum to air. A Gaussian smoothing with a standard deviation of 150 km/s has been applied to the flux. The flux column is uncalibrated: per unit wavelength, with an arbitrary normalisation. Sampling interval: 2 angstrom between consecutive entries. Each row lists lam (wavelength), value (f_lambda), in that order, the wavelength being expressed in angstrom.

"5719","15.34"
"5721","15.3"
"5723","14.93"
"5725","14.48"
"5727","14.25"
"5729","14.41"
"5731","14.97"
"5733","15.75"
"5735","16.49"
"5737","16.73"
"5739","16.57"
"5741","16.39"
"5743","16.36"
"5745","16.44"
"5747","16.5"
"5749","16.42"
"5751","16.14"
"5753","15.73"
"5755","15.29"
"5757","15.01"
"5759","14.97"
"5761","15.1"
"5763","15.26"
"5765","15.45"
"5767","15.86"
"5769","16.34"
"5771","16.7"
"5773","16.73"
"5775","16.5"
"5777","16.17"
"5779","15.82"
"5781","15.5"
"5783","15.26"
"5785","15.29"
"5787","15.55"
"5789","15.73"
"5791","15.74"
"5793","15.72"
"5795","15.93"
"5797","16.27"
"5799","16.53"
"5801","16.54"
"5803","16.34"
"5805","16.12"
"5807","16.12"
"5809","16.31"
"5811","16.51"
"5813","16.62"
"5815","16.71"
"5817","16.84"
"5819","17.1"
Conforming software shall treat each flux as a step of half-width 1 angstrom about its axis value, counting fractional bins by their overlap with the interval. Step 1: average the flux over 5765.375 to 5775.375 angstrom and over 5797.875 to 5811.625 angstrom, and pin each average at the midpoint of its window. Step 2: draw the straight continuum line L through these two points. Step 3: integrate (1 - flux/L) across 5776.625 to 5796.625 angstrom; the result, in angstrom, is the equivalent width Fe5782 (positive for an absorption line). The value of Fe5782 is 0.83 angstrom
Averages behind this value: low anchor 16.4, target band 15.7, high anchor 16.3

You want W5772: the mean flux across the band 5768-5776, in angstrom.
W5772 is 16.6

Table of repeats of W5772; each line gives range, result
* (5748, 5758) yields 15.7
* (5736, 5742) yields 16.6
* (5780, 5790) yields 15.5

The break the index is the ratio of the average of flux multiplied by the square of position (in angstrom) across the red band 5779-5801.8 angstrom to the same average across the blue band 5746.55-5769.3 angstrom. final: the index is 1.0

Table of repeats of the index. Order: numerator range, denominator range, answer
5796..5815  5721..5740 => 1.09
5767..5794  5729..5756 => 1.00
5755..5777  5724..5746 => 1.02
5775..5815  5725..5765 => 1.04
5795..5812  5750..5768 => 1.07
